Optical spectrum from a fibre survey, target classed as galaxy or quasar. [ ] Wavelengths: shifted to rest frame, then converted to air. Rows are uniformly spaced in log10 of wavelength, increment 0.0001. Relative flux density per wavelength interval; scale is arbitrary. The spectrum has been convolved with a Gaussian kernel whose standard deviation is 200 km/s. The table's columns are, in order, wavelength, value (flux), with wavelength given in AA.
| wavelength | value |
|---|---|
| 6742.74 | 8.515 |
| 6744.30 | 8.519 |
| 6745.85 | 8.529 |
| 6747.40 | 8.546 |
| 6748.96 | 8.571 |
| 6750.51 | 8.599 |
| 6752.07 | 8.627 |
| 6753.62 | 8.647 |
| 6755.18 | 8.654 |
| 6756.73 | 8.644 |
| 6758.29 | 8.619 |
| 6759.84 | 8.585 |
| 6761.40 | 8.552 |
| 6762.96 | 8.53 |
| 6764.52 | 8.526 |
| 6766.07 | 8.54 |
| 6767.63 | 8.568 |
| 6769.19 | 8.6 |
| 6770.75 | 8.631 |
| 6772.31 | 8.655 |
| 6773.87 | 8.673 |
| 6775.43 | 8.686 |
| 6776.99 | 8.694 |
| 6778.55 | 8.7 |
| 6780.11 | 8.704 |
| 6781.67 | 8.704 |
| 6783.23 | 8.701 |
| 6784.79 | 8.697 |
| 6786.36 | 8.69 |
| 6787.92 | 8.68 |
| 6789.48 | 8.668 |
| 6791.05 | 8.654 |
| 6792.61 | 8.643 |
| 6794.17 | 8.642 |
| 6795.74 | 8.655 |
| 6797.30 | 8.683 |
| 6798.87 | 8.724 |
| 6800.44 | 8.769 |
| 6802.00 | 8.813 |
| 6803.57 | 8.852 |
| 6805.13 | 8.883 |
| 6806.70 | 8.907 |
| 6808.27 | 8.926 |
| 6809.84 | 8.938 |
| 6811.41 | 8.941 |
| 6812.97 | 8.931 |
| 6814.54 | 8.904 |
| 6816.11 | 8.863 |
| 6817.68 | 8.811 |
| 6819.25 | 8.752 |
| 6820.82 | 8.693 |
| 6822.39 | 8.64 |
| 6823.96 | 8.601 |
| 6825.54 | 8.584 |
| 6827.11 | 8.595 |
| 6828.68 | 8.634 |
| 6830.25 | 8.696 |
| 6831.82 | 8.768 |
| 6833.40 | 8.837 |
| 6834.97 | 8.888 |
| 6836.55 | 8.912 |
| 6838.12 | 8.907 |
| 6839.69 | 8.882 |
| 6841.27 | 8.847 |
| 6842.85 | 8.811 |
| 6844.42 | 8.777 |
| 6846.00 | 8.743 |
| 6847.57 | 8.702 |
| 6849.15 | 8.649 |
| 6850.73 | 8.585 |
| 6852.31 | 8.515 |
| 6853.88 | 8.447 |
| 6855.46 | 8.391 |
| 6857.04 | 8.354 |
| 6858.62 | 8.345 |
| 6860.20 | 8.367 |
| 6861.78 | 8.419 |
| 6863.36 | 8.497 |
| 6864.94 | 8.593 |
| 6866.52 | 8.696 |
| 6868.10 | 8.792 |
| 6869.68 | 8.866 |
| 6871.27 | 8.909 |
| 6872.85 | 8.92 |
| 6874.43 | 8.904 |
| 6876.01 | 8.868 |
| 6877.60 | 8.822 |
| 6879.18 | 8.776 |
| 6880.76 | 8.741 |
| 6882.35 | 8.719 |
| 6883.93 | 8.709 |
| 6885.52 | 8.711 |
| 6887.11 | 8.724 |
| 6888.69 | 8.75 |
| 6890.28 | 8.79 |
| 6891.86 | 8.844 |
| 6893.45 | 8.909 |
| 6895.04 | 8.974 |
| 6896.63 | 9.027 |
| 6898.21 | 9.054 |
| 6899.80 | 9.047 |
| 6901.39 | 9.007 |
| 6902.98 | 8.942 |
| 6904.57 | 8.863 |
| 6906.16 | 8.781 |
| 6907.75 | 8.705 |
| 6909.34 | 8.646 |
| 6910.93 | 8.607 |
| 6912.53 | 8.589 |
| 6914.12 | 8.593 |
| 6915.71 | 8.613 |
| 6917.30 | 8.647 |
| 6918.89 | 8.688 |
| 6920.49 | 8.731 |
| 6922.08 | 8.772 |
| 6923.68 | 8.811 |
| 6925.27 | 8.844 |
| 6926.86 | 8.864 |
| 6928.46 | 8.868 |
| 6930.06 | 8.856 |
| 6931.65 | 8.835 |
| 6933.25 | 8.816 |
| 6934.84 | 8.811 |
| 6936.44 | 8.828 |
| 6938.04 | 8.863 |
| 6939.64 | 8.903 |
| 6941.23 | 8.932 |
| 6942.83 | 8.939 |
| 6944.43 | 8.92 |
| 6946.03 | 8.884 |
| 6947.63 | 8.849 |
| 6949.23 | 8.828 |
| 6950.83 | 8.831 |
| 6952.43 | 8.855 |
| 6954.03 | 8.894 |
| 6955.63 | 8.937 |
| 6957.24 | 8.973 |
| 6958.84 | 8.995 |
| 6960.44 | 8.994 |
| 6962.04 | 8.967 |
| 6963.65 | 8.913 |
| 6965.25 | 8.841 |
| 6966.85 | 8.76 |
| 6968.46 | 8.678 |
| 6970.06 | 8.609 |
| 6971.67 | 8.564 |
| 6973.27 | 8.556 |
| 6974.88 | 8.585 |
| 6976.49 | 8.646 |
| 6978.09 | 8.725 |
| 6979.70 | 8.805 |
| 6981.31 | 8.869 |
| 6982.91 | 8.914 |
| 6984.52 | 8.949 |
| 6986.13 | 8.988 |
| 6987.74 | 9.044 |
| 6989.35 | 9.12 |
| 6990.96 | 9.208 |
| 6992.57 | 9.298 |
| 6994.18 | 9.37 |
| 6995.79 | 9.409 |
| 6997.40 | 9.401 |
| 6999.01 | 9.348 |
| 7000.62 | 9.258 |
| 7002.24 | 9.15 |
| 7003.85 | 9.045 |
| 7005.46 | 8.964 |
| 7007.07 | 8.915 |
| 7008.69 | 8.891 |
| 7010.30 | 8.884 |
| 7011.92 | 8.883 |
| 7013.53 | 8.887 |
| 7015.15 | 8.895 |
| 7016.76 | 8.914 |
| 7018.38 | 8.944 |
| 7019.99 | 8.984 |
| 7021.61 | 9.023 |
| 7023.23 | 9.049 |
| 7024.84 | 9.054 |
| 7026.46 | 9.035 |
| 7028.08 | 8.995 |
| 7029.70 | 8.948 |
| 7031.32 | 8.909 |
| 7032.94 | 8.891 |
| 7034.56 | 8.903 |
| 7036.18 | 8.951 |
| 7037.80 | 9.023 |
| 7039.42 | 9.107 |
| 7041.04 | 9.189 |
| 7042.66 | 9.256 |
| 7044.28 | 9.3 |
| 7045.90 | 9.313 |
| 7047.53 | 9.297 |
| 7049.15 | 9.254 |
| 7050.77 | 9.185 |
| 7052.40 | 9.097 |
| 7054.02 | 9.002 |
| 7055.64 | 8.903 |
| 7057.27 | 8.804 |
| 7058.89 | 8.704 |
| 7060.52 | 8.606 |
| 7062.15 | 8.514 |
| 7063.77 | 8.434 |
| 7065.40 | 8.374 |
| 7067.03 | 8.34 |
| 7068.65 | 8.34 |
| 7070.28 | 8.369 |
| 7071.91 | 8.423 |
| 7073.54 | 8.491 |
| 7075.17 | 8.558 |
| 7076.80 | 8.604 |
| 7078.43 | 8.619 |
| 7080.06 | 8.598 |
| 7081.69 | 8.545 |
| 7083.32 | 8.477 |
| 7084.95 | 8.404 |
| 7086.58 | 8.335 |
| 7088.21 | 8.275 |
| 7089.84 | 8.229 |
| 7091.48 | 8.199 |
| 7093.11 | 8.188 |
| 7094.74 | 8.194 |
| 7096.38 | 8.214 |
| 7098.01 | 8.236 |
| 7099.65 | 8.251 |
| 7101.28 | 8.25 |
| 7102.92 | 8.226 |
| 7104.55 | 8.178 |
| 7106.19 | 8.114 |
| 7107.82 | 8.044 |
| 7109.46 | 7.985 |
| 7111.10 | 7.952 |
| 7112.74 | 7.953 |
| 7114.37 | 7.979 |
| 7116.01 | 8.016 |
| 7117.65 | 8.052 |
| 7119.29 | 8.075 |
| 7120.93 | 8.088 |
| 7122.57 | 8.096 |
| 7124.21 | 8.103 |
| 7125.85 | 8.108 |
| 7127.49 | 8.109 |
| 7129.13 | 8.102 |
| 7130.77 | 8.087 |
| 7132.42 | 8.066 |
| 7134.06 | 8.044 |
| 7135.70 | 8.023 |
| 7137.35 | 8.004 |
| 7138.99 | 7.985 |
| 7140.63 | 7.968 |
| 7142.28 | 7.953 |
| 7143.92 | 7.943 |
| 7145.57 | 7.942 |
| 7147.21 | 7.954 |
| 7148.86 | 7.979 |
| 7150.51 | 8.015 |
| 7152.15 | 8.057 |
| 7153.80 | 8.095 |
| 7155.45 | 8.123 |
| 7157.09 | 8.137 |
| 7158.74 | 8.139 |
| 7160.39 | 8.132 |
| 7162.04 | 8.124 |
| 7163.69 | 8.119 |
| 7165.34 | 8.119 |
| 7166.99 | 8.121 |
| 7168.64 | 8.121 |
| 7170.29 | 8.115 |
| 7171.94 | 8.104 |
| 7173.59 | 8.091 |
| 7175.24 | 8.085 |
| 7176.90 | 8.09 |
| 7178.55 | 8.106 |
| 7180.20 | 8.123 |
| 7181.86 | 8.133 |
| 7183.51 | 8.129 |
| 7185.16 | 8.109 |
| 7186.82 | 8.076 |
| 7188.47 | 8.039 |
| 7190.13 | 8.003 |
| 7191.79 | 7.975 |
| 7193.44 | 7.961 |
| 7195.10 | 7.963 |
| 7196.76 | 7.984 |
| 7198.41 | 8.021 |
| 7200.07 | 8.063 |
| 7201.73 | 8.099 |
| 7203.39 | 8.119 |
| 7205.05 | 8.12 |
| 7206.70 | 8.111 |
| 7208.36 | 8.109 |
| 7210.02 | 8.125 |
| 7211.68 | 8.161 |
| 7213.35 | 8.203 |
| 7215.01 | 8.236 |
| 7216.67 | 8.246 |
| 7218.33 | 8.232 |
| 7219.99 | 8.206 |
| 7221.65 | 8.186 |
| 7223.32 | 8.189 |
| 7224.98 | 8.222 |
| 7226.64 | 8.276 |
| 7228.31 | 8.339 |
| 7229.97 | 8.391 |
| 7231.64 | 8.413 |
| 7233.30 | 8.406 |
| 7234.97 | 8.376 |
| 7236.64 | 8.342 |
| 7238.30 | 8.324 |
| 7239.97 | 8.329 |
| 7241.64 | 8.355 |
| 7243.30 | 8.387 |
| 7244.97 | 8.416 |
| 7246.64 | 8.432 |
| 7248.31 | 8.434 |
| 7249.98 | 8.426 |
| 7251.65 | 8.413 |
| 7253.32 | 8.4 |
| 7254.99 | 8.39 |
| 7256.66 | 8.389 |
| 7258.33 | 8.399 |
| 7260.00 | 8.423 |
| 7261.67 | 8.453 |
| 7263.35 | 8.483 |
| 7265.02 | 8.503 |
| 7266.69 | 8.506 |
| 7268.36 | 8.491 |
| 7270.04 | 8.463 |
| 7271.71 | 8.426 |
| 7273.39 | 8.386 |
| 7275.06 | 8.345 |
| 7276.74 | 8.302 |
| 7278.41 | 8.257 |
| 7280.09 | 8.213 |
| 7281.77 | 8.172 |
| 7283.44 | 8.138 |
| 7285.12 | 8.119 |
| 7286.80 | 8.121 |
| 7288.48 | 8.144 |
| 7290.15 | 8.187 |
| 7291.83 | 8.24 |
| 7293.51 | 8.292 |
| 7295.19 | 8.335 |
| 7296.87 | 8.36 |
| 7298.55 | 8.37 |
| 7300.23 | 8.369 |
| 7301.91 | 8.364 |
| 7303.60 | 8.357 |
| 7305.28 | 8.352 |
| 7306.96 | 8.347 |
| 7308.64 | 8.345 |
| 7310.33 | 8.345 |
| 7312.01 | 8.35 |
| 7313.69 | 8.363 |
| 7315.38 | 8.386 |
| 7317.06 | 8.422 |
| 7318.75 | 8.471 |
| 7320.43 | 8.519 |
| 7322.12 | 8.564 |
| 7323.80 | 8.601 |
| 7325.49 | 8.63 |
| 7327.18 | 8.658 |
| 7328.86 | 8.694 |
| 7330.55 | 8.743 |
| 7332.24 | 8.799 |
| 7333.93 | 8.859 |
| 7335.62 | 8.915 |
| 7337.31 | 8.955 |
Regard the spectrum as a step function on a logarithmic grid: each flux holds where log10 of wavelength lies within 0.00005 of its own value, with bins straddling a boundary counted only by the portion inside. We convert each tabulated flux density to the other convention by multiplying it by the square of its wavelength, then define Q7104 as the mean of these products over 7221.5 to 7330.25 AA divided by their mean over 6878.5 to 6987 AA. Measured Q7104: 1.0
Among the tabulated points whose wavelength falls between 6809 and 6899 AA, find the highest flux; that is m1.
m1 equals 9.054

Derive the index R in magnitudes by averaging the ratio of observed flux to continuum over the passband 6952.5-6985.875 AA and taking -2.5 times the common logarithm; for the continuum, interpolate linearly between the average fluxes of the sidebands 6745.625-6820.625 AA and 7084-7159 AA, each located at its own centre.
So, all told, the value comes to -0.06 mag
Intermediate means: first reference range 8.7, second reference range 8.1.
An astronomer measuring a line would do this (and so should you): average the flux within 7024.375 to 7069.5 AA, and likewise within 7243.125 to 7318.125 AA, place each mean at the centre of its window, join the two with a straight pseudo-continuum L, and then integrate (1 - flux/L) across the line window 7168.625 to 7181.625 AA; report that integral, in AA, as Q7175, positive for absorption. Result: 0.8 AA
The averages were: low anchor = 8.92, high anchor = 8.35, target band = 8.1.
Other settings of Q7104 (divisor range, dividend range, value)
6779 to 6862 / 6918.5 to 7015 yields 1.07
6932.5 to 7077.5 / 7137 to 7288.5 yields 0.98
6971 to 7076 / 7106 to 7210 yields 0.94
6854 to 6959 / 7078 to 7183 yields 0.99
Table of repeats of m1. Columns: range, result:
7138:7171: 8.139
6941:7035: 9.409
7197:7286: 8.506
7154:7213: 8.161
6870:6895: 8.92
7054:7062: 9.002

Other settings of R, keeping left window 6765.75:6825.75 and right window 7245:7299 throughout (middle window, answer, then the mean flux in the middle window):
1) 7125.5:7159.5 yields 0.05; 8.04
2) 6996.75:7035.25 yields -0.06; 9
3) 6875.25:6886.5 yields -0.01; 8.76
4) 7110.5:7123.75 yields 0.06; 8.03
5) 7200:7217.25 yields 0.03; 8.15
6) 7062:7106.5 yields 0.02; 8.36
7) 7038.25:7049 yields -0.09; 9.24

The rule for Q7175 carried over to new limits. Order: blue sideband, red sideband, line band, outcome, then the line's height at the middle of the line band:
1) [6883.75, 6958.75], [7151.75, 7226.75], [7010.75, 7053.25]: -2.57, 8.53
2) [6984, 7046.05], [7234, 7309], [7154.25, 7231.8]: 3.95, 8.57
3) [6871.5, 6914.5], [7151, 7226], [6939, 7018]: -2.98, 8.61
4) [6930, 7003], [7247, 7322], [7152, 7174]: 1.18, 8.58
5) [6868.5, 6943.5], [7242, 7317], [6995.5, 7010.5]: -0.74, 8.7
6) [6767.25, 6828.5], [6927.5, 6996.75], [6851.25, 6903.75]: 0.42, 8.81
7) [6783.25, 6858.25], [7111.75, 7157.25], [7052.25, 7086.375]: -1.61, 8.18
